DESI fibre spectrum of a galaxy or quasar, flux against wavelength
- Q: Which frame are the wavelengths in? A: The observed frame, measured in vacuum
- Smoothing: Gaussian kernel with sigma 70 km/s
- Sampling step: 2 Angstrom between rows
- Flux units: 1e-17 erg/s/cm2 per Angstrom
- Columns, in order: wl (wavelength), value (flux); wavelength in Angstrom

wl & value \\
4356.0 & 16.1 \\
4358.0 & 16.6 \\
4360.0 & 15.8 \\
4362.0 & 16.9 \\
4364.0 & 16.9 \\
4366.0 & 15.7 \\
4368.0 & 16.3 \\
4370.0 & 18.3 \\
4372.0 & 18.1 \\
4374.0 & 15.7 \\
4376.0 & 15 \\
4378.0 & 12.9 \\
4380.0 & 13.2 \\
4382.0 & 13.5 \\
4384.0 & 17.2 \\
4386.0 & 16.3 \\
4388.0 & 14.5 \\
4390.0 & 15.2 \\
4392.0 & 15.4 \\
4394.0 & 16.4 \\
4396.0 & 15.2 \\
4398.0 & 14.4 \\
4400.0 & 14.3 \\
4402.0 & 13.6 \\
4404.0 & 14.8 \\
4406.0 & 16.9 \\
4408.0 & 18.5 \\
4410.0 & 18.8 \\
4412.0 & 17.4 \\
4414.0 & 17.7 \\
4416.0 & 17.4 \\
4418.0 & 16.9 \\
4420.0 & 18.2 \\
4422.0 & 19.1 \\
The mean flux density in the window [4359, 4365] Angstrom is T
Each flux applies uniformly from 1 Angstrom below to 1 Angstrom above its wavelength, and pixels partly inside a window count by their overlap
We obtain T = 16.5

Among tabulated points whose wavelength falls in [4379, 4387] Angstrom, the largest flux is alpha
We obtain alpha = 17.2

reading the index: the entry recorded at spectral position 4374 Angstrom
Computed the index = 15.7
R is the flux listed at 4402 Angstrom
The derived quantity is 13.6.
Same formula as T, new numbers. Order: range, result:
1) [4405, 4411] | 18.1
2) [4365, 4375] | 16.8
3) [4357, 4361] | 16.2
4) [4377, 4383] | 13.2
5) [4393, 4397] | 15.8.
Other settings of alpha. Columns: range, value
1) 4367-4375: 18.3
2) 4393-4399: 16.4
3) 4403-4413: 18.8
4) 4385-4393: 16.3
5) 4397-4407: 16.9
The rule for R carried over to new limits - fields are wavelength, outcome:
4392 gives 15.4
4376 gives 15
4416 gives 17.4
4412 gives 17.4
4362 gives 16.9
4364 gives 16.9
